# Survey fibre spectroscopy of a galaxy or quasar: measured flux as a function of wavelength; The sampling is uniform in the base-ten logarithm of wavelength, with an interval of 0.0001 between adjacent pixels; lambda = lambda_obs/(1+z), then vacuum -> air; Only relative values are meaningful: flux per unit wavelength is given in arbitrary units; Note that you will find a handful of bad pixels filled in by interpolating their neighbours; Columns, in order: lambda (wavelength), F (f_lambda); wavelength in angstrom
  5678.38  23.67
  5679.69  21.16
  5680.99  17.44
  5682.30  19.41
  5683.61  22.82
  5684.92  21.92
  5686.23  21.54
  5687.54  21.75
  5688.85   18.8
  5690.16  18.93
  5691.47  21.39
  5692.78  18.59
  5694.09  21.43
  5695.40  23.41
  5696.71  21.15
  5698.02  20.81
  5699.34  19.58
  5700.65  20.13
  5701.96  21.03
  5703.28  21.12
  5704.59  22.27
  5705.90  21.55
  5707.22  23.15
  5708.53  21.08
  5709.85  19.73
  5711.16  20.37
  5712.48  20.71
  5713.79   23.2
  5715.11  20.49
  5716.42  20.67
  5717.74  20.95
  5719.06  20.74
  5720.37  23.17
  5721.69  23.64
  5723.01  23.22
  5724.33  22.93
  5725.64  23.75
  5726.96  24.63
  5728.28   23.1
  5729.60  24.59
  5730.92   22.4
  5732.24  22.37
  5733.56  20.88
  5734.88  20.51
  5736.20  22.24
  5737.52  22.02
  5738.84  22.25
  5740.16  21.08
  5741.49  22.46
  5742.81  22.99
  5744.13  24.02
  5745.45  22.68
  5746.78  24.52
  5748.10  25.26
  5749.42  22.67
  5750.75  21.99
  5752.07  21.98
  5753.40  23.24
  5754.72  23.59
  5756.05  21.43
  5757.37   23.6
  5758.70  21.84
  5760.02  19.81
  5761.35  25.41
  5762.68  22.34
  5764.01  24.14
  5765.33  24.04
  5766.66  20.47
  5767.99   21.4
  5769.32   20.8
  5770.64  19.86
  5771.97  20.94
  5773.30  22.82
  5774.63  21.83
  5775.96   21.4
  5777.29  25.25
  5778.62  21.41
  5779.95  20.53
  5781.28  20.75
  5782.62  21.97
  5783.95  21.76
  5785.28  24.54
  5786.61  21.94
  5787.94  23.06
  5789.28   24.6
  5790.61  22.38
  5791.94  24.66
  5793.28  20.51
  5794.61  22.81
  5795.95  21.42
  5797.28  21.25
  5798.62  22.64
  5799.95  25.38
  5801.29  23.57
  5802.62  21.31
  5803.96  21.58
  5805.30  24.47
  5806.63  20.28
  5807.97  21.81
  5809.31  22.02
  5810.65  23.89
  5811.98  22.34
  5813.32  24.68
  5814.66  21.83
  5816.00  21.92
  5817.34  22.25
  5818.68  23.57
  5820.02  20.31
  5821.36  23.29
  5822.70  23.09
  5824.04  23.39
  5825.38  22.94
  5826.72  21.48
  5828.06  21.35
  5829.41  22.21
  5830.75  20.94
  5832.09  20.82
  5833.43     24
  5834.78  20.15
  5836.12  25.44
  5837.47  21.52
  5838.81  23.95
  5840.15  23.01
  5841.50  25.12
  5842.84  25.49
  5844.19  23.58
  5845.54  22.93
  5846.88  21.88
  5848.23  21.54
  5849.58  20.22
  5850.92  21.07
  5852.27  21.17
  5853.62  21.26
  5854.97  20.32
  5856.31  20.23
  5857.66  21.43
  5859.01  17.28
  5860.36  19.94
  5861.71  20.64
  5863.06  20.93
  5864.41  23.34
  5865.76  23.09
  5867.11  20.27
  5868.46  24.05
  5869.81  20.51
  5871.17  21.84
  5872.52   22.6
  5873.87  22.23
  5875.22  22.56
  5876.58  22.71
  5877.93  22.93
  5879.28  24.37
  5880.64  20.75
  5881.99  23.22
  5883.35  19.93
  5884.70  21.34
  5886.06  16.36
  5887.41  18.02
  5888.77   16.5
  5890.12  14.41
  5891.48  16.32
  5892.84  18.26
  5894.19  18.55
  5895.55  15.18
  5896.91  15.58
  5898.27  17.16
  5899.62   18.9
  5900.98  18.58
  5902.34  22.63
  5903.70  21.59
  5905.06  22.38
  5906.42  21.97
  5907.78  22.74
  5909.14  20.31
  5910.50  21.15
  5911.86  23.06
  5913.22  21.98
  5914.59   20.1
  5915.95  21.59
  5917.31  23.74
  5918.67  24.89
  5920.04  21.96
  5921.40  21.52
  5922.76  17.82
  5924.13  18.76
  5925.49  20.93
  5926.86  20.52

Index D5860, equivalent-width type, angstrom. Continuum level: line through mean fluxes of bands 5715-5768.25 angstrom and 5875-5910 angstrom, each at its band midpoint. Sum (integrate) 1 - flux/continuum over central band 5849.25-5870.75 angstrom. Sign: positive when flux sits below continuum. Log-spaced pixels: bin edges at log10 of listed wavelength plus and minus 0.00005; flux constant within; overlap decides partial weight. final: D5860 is -0.72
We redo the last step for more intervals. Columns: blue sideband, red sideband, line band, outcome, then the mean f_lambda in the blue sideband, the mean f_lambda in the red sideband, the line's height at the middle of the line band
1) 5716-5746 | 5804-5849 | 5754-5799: 0.6 angstrom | 22.5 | 22.6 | 22.6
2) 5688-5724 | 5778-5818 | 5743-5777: -0.9 angstrom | 21.2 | 22.5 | 21.9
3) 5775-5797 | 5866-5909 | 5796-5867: -2.5 angstrom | 22.4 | 20.2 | 21.4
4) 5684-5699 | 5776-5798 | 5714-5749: -1.8 angstrom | 20.9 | 22.4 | 21.5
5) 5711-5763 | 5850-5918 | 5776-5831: -2.2 angstrom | 22.5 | 20.5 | 21.6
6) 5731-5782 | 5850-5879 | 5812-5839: -0.8 angstrom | 22.3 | 21.5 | 21.8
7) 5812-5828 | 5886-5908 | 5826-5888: -3.5 angstrom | 22.6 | 18.5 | 20.6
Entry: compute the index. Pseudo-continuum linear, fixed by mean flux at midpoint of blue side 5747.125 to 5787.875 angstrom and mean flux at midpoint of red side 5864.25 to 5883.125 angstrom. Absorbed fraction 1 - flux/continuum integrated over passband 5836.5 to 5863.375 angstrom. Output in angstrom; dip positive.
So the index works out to 0.8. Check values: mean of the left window 22.3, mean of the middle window 21.7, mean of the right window 22.4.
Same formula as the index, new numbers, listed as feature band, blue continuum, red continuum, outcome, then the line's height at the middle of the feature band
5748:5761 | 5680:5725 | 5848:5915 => -1.0 angstrom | 21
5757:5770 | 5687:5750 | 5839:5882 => -0.3 angstrom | 21.9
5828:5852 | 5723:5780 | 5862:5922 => -1.3 angstrom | 21.4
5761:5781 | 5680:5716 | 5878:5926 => -1.4 angstrom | 20.6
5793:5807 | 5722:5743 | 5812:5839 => 0.1 angstrom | 22.5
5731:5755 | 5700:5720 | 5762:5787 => -1.1 angstrom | 21.6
